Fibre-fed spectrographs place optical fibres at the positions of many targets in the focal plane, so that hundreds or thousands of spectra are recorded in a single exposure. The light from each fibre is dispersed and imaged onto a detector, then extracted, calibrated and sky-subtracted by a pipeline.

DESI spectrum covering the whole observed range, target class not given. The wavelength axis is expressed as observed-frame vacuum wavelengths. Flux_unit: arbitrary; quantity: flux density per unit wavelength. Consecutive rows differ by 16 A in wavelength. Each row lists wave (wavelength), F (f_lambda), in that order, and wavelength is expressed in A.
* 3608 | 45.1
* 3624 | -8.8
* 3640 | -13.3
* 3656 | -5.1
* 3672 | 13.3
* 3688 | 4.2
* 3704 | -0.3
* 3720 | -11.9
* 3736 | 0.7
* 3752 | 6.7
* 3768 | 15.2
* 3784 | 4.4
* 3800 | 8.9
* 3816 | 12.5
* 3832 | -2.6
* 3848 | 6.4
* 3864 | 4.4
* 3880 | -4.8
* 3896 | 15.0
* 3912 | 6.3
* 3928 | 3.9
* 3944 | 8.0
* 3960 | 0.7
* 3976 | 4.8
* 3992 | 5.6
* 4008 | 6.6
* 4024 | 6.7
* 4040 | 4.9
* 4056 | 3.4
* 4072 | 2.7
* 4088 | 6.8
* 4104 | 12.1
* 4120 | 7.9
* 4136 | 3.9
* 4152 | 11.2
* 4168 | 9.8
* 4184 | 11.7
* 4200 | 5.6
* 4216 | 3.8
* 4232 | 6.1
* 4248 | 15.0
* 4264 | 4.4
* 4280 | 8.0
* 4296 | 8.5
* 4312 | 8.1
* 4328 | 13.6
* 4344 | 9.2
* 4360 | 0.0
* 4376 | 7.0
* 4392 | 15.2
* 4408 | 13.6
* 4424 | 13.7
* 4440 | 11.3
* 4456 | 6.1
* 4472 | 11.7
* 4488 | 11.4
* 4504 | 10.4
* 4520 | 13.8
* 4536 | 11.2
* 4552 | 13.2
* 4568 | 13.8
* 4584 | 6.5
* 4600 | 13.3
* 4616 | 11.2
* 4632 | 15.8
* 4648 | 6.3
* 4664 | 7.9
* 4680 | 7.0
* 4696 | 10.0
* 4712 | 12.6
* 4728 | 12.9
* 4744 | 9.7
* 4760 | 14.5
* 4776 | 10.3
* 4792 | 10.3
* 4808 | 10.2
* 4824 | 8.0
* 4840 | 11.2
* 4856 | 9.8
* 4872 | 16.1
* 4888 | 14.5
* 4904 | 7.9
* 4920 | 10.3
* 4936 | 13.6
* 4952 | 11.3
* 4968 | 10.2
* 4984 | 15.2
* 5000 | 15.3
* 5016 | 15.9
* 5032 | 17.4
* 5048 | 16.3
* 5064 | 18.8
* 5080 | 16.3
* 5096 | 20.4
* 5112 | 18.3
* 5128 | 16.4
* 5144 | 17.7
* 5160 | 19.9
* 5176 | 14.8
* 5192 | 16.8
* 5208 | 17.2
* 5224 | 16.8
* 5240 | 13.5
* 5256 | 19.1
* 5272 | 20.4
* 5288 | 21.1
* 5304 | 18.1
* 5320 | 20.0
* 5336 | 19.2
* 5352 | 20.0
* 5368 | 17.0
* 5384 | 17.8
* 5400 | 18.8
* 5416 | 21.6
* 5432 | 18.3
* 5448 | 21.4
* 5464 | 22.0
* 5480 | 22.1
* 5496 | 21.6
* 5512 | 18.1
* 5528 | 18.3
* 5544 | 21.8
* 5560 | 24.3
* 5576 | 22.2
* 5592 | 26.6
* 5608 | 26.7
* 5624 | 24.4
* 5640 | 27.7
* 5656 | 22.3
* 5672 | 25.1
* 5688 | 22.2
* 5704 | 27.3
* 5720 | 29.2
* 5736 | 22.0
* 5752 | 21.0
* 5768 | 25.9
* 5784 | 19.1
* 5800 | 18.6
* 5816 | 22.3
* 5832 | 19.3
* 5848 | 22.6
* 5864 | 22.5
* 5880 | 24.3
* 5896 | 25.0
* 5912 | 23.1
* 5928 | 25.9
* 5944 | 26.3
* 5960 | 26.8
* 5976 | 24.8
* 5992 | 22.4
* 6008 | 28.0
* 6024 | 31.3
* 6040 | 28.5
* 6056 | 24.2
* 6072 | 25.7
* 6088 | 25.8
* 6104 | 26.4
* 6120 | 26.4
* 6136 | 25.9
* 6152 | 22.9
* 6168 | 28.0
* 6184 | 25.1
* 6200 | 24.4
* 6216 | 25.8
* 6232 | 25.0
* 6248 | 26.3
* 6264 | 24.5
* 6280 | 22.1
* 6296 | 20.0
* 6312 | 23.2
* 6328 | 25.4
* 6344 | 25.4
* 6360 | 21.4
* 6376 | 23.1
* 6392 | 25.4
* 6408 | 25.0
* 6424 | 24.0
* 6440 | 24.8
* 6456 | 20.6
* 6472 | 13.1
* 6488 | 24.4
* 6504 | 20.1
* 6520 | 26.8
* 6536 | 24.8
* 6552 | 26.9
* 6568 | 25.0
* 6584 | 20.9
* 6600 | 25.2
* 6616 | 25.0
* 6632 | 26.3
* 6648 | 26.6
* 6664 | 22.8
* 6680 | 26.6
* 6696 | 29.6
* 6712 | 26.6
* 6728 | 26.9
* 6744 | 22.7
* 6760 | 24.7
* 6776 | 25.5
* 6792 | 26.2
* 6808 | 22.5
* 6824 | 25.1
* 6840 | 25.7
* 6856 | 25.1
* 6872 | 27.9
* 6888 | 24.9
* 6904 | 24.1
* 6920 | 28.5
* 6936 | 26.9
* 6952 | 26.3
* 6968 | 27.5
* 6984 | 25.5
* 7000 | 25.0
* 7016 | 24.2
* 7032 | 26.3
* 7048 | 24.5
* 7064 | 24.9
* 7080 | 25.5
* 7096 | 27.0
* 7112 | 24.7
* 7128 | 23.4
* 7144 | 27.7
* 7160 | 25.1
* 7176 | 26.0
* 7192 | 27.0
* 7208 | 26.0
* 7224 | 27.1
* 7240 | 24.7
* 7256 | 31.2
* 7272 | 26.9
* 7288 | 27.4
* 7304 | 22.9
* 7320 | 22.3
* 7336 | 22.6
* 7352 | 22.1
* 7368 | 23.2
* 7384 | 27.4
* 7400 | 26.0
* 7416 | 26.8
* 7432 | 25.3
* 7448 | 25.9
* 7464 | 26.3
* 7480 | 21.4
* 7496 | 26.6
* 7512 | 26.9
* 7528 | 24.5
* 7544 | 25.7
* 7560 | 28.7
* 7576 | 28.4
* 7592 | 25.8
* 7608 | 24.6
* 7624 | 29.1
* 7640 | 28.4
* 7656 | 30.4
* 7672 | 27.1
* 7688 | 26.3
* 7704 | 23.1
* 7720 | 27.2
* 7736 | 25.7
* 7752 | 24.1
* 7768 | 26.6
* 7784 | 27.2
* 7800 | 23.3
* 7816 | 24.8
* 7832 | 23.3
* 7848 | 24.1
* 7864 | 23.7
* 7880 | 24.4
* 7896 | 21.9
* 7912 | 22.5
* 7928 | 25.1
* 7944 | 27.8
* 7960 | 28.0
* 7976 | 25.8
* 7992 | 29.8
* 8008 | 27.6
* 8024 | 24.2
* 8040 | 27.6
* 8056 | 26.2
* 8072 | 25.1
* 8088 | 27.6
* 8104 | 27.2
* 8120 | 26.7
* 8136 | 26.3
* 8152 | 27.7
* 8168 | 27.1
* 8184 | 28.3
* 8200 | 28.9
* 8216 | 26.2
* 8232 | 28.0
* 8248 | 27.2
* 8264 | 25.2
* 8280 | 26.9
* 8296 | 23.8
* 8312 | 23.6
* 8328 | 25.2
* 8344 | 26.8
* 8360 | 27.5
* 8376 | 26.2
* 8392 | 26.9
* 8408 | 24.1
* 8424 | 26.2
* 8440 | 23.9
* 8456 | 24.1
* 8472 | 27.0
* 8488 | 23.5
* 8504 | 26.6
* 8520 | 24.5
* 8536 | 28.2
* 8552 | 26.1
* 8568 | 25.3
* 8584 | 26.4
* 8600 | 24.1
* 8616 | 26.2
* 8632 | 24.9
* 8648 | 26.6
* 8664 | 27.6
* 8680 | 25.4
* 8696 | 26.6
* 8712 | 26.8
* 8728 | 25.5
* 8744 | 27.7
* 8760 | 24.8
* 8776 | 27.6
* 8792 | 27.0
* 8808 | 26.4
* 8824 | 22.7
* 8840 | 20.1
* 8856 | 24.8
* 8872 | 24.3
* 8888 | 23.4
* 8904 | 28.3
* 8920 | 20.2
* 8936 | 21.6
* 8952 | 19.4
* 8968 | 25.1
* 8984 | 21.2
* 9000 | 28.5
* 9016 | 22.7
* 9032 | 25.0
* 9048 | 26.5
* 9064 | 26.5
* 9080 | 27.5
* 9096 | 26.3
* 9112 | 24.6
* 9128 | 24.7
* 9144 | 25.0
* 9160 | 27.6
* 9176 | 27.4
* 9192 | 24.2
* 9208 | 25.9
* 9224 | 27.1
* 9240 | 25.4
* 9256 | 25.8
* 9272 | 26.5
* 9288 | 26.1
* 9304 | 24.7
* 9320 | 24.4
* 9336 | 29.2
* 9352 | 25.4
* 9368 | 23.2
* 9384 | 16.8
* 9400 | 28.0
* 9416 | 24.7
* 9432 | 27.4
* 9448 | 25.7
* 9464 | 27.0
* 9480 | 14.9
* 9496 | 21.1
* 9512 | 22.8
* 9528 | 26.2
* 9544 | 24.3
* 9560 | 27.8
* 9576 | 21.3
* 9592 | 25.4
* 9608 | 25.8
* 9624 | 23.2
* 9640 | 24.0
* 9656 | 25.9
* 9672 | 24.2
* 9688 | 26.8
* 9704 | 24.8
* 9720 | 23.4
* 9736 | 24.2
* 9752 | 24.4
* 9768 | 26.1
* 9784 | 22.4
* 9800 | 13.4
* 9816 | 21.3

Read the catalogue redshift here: 0.25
